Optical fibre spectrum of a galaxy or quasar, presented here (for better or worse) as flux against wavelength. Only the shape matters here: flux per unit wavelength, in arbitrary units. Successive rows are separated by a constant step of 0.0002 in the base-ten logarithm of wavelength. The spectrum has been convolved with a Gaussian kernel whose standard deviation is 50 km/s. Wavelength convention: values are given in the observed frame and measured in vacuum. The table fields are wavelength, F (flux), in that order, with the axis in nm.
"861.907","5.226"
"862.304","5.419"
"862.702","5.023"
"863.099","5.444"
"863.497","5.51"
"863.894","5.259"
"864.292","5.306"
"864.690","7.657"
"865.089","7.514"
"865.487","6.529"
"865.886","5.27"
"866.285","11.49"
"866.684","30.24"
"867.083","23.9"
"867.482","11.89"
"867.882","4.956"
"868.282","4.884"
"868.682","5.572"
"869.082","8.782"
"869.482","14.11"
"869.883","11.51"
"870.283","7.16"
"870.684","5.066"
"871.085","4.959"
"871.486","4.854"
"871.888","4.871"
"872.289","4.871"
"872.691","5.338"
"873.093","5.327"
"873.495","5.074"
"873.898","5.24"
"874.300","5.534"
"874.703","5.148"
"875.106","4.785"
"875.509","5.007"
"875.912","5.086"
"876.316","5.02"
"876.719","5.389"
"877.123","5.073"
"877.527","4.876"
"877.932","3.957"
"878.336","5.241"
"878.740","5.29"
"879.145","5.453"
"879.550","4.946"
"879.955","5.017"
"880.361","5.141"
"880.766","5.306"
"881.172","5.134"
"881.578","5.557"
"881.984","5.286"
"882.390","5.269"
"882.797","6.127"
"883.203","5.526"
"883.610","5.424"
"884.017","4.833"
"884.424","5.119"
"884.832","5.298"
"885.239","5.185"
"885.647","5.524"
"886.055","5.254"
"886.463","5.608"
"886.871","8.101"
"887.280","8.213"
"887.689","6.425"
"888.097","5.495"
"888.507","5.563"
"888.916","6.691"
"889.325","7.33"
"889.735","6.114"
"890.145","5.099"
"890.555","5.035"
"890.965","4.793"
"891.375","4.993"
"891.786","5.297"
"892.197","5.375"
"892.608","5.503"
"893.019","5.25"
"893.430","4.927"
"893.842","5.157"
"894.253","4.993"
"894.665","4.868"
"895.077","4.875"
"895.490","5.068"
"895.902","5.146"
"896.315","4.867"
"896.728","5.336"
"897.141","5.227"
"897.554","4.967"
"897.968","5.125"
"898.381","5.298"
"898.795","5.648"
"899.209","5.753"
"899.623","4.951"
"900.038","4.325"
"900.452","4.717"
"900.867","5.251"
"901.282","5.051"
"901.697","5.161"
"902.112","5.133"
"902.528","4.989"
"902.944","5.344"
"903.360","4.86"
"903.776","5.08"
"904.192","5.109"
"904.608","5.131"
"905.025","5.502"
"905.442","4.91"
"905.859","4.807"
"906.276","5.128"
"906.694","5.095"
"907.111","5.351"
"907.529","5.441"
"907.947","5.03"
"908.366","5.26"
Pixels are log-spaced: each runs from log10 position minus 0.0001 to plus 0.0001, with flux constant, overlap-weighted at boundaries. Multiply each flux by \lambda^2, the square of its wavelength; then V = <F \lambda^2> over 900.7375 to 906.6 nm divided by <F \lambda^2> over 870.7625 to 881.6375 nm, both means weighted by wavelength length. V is 1.1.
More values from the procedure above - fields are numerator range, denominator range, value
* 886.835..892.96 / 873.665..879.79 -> 1.20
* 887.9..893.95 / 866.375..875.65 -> 0.70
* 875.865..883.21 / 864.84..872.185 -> 0.56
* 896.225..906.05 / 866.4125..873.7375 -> 0.61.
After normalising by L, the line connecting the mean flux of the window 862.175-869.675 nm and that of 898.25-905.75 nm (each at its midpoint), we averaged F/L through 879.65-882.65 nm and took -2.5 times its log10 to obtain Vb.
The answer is 0.39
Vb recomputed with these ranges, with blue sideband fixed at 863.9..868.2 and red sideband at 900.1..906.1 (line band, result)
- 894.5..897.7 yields 0.219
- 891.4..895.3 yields 0.278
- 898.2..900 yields 0.077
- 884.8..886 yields 0.427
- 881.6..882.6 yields 0.498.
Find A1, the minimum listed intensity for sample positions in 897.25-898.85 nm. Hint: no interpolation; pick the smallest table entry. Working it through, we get 4.967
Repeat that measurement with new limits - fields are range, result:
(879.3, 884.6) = 4.833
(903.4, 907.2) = 4.807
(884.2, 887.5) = 5.119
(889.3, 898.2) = 4.793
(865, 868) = 4.956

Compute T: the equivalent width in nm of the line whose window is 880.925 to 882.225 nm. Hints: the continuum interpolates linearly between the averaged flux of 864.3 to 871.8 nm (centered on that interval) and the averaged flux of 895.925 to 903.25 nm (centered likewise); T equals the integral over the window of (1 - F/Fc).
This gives 0.40 nm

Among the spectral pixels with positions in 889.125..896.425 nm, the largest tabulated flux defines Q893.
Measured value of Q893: 7.33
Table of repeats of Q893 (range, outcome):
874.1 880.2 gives 5.534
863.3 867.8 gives 30.24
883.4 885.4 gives 5.424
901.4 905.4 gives 5.502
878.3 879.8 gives 5.453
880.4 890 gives 8.213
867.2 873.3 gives 14.11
